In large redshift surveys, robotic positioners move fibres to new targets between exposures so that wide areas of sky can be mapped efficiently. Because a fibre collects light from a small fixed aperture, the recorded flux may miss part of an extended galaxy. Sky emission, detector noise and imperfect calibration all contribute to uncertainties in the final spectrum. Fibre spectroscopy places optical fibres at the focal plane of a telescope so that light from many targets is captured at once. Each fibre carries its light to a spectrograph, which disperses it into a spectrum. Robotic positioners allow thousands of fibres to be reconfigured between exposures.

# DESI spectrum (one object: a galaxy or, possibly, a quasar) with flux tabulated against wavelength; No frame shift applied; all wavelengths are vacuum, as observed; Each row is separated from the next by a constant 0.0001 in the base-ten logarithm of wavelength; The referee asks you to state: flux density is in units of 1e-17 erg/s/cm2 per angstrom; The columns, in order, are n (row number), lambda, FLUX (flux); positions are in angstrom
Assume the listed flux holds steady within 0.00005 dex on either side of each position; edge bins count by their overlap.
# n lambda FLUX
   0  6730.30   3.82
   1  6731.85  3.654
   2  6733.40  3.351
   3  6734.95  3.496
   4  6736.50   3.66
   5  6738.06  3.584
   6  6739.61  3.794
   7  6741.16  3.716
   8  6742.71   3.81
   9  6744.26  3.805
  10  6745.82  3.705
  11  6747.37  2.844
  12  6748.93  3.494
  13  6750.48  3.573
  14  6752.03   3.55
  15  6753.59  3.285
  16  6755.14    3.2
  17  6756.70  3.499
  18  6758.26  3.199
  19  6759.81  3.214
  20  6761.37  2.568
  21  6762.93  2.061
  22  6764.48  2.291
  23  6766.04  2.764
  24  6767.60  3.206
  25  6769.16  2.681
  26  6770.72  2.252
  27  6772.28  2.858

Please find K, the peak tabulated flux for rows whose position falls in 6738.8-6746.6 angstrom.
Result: 3.81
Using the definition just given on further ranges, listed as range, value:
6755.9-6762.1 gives 3.499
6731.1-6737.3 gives 3.66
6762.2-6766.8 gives 2.764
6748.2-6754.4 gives 3.573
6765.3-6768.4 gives 3.206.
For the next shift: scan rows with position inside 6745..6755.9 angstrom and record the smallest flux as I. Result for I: 2.844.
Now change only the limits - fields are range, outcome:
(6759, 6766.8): 2.061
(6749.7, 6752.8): 3.55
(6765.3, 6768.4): 2.764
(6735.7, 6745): 3.584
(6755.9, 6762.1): 2.568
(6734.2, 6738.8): 3.496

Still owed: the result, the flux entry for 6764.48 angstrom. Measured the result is 2.291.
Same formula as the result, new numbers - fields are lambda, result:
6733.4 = 3.351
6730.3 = 3.82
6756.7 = 3.499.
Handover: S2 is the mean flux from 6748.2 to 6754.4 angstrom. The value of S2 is 3.48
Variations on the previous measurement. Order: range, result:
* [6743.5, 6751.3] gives 3.48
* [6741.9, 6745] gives 3.81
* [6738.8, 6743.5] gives 3.78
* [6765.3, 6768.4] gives 2.98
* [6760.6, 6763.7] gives 2.31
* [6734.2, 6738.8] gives 3.57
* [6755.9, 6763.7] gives 2.91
